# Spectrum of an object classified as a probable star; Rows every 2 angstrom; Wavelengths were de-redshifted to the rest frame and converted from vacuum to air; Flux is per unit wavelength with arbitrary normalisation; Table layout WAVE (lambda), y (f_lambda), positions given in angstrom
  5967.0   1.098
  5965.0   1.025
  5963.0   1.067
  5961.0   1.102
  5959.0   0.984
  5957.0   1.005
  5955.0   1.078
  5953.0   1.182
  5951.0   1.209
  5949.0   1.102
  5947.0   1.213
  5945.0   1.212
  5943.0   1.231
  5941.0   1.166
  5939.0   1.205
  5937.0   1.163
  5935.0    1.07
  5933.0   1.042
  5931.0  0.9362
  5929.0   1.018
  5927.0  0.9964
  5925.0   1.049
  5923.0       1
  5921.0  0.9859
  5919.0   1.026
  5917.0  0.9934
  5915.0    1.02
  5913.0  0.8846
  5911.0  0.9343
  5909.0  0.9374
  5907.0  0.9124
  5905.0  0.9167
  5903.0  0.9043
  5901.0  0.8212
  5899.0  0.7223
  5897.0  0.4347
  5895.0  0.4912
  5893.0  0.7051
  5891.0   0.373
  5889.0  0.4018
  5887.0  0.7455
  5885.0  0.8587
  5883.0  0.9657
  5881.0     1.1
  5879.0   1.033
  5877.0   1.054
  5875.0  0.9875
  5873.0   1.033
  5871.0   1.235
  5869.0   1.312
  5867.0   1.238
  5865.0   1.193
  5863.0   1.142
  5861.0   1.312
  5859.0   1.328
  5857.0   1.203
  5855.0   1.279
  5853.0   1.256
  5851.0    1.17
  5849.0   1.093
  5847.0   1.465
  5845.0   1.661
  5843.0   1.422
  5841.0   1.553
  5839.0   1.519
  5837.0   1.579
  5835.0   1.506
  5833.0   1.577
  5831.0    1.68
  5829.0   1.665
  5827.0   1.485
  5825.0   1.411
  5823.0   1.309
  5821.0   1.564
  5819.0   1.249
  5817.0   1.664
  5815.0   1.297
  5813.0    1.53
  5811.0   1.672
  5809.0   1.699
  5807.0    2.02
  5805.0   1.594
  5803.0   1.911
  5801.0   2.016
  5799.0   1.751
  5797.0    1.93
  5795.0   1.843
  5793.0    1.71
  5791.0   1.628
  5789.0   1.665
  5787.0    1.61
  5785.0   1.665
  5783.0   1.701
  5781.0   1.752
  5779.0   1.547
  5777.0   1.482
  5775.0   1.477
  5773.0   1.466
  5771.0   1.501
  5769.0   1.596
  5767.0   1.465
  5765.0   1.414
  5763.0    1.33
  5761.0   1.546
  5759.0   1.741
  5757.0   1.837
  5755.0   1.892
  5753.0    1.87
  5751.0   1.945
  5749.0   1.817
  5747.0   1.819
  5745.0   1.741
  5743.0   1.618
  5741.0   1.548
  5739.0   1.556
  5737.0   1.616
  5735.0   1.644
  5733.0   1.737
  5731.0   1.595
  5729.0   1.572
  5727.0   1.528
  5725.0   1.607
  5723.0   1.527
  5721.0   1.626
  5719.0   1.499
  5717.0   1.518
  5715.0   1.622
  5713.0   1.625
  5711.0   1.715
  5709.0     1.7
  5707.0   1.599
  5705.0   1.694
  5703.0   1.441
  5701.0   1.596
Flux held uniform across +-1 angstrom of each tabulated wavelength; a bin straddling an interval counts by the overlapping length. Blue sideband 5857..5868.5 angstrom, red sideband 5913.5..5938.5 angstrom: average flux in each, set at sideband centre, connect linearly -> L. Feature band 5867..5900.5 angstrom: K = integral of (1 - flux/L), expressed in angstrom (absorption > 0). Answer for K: 9.3 angstrom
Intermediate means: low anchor 1.24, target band 0.852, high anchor 1.03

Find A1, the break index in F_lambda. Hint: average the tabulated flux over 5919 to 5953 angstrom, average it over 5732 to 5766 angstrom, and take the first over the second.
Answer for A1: 0.65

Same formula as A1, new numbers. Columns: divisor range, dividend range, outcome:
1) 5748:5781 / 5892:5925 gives 0.53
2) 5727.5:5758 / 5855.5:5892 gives 0.60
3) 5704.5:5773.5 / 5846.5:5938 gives 0.61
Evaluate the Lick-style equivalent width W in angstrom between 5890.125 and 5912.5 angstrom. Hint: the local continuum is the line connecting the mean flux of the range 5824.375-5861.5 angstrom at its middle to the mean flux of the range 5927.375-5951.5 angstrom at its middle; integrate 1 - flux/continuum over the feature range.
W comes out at 8.92 angstrom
